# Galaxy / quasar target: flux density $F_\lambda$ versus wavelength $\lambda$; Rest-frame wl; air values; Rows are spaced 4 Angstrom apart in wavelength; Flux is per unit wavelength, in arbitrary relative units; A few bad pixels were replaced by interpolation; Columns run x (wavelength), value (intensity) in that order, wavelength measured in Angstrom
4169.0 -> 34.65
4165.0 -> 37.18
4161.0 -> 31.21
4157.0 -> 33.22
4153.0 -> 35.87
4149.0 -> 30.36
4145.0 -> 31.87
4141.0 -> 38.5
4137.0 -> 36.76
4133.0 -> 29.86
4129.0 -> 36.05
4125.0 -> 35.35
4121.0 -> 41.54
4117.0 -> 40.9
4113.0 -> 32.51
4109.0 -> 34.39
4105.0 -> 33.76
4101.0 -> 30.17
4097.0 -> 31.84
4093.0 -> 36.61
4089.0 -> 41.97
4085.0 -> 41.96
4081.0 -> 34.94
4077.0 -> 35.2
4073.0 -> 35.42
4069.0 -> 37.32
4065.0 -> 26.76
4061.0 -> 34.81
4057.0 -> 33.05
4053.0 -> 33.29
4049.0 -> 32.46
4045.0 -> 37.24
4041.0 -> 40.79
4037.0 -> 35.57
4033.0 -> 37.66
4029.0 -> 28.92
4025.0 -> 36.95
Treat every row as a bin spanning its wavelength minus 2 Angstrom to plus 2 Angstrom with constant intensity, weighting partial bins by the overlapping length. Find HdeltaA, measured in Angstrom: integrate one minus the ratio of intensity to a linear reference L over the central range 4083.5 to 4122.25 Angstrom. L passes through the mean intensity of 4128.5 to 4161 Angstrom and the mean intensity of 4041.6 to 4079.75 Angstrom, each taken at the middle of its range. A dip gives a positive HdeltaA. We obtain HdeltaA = -2.7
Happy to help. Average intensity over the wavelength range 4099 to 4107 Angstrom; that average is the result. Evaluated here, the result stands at 32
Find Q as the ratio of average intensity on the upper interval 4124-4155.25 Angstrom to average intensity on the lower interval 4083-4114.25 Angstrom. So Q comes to 0.97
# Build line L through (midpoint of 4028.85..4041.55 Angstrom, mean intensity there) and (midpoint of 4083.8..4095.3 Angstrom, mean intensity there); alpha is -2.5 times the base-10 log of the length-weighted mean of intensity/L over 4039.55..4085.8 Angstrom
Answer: 0.09 mag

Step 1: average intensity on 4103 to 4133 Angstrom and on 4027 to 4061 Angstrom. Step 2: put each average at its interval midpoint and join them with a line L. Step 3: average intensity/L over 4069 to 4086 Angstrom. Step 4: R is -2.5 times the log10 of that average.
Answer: -0.04 mag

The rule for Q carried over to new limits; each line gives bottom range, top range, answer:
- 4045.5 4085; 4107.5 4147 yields 1.05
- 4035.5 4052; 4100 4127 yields 0.98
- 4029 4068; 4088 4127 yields 1.04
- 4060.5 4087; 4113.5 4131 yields 1.08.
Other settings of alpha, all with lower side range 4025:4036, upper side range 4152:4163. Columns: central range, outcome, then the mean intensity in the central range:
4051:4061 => 0.015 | 33.5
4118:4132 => -0.119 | 37.3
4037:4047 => -0.128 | 38.3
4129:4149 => -0.022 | 34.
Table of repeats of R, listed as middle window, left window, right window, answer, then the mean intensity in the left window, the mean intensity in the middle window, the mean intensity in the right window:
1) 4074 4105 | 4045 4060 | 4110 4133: -0.02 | 33.6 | 35.9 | 36.5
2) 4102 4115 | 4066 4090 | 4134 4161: 0.08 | 37.2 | 33.3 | 34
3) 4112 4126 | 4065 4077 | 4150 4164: -0.12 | 34.6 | 38.1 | 33.5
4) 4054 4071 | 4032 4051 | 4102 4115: 0.08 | 36.7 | 33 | 33.3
